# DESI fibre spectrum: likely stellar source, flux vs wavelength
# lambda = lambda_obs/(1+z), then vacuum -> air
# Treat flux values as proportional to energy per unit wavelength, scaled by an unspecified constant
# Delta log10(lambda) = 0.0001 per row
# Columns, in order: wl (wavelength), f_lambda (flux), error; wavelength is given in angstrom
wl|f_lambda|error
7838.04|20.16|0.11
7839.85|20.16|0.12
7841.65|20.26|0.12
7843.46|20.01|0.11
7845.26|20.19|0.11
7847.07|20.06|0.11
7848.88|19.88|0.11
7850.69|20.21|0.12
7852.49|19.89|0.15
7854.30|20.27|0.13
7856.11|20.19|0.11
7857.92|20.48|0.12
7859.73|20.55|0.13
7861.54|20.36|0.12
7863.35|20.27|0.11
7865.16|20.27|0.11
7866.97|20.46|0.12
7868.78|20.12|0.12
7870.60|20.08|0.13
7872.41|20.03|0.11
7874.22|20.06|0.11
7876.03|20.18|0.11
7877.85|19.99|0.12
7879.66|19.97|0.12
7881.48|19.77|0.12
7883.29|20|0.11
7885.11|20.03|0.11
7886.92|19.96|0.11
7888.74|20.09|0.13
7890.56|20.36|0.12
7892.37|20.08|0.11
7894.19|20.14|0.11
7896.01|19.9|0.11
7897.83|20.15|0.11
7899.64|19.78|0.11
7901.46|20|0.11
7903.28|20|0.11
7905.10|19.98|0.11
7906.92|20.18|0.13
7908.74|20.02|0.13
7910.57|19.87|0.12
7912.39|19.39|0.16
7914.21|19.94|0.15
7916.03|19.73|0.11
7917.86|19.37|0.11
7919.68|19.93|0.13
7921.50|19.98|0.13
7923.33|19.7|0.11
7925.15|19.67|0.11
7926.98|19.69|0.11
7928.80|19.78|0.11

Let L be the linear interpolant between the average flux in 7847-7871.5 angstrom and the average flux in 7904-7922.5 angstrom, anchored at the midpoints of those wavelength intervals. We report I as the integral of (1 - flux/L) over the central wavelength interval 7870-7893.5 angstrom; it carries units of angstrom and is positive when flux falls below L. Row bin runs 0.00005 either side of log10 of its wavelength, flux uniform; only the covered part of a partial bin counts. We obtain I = 0.0 angstrom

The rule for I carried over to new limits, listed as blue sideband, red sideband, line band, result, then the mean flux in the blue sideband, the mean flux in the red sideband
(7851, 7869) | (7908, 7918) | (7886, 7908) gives -0.2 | 20.3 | 19.7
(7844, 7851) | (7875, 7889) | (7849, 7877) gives -0.3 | 20.1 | 20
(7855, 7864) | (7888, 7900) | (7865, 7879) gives 0.1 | 20.4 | 20.1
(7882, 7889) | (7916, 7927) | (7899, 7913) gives -0.1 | 20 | 19.7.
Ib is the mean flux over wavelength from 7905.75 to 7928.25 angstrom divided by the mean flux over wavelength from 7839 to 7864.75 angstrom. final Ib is 1.0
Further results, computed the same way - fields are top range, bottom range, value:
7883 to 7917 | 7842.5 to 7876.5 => 0.99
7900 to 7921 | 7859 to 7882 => 0.98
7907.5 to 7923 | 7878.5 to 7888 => 0.99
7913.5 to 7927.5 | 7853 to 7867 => 0.97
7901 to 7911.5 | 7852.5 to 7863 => 0.98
